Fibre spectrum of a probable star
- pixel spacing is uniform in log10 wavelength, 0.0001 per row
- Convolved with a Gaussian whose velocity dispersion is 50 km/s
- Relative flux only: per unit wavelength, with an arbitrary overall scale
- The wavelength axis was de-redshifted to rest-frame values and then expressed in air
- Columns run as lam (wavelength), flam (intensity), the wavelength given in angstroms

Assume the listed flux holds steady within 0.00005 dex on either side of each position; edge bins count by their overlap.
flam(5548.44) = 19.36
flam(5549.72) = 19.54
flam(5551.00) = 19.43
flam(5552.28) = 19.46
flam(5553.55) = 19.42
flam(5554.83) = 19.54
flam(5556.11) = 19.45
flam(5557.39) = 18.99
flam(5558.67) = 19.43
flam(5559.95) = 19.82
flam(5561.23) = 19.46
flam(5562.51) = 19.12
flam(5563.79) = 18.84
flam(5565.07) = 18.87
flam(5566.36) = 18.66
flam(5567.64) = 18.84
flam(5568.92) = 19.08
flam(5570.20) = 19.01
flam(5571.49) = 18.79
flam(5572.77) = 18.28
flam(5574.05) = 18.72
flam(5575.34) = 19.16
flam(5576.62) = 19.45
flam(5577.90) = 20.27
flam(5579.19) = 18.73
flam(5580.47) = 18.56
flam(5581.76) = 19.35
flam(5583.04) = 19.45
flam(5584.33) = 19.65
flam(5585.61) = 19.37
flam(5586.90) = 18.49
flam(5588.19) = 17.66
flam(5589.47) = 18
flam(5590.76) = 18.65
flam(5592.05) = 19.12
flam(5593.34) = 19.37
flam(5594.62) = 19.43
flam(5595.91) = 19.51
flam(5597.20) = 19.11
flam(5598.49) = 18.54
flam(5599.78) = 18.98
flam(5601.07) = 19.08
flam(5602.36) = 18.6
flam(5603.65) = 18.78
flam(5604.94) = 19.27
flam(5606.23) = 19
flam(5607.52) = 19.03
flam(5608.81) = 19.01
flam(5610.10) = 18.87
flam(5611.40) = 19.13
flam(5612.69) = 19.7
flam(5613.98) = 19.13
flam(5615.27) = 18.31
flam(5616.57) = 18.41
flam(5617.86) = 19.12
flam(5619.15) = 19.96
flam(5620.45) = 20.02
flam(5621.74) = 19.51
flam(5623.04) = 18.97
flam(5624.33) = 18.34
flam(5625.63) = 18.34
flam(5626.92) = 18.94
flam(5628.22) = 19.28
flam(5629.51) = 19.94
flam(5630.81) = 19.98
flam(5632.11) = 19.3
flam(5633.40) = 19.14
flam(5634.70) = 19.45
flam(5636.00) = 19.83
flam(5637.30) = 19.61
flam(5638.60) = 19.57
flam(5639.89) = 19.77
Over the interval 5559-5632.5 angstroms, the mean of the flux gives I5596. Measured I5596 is 19.1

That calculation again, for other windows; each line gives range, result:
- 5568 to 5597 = 19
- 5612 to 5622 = 19.3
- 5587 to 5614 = 18.9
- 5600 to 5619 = 19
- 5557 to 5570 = 19.1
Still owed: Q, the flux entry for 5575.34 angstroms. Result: 19.16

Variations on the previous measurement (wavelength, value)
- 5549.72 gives 19.54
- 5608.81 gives 19.01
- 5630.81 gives 19.98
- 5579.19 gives 18.73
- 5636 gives 19.83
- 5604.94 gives 19.27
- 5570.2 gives 19.01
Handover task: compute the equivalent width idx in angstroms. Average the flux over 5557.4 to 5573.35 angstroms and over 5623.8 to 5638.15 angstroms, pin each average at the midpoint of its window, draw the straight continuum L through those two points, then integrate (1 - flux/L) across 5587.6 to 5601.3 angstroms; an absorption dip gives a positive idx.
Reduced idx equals 0.2 angstroms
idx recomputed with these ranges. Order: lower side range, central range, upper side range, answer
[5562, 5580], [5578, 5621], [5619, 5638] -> 0.31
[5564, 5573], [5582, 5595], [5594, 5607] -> 0.01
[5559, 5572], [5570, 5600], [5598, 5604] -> -0.11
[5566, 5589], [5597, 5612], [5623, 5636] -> 0.12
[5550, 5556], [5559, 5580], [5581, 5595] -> 0.17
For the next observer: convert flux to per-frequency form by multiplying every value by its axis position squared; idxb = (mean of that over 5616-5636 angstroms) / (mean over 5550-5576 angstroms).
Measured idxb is 1.03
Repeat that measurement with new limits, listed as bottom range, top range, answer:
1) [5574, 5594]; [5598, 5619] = 1.01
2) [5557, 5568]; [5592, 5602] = 1.01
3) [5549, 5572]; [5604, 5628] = 1.01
